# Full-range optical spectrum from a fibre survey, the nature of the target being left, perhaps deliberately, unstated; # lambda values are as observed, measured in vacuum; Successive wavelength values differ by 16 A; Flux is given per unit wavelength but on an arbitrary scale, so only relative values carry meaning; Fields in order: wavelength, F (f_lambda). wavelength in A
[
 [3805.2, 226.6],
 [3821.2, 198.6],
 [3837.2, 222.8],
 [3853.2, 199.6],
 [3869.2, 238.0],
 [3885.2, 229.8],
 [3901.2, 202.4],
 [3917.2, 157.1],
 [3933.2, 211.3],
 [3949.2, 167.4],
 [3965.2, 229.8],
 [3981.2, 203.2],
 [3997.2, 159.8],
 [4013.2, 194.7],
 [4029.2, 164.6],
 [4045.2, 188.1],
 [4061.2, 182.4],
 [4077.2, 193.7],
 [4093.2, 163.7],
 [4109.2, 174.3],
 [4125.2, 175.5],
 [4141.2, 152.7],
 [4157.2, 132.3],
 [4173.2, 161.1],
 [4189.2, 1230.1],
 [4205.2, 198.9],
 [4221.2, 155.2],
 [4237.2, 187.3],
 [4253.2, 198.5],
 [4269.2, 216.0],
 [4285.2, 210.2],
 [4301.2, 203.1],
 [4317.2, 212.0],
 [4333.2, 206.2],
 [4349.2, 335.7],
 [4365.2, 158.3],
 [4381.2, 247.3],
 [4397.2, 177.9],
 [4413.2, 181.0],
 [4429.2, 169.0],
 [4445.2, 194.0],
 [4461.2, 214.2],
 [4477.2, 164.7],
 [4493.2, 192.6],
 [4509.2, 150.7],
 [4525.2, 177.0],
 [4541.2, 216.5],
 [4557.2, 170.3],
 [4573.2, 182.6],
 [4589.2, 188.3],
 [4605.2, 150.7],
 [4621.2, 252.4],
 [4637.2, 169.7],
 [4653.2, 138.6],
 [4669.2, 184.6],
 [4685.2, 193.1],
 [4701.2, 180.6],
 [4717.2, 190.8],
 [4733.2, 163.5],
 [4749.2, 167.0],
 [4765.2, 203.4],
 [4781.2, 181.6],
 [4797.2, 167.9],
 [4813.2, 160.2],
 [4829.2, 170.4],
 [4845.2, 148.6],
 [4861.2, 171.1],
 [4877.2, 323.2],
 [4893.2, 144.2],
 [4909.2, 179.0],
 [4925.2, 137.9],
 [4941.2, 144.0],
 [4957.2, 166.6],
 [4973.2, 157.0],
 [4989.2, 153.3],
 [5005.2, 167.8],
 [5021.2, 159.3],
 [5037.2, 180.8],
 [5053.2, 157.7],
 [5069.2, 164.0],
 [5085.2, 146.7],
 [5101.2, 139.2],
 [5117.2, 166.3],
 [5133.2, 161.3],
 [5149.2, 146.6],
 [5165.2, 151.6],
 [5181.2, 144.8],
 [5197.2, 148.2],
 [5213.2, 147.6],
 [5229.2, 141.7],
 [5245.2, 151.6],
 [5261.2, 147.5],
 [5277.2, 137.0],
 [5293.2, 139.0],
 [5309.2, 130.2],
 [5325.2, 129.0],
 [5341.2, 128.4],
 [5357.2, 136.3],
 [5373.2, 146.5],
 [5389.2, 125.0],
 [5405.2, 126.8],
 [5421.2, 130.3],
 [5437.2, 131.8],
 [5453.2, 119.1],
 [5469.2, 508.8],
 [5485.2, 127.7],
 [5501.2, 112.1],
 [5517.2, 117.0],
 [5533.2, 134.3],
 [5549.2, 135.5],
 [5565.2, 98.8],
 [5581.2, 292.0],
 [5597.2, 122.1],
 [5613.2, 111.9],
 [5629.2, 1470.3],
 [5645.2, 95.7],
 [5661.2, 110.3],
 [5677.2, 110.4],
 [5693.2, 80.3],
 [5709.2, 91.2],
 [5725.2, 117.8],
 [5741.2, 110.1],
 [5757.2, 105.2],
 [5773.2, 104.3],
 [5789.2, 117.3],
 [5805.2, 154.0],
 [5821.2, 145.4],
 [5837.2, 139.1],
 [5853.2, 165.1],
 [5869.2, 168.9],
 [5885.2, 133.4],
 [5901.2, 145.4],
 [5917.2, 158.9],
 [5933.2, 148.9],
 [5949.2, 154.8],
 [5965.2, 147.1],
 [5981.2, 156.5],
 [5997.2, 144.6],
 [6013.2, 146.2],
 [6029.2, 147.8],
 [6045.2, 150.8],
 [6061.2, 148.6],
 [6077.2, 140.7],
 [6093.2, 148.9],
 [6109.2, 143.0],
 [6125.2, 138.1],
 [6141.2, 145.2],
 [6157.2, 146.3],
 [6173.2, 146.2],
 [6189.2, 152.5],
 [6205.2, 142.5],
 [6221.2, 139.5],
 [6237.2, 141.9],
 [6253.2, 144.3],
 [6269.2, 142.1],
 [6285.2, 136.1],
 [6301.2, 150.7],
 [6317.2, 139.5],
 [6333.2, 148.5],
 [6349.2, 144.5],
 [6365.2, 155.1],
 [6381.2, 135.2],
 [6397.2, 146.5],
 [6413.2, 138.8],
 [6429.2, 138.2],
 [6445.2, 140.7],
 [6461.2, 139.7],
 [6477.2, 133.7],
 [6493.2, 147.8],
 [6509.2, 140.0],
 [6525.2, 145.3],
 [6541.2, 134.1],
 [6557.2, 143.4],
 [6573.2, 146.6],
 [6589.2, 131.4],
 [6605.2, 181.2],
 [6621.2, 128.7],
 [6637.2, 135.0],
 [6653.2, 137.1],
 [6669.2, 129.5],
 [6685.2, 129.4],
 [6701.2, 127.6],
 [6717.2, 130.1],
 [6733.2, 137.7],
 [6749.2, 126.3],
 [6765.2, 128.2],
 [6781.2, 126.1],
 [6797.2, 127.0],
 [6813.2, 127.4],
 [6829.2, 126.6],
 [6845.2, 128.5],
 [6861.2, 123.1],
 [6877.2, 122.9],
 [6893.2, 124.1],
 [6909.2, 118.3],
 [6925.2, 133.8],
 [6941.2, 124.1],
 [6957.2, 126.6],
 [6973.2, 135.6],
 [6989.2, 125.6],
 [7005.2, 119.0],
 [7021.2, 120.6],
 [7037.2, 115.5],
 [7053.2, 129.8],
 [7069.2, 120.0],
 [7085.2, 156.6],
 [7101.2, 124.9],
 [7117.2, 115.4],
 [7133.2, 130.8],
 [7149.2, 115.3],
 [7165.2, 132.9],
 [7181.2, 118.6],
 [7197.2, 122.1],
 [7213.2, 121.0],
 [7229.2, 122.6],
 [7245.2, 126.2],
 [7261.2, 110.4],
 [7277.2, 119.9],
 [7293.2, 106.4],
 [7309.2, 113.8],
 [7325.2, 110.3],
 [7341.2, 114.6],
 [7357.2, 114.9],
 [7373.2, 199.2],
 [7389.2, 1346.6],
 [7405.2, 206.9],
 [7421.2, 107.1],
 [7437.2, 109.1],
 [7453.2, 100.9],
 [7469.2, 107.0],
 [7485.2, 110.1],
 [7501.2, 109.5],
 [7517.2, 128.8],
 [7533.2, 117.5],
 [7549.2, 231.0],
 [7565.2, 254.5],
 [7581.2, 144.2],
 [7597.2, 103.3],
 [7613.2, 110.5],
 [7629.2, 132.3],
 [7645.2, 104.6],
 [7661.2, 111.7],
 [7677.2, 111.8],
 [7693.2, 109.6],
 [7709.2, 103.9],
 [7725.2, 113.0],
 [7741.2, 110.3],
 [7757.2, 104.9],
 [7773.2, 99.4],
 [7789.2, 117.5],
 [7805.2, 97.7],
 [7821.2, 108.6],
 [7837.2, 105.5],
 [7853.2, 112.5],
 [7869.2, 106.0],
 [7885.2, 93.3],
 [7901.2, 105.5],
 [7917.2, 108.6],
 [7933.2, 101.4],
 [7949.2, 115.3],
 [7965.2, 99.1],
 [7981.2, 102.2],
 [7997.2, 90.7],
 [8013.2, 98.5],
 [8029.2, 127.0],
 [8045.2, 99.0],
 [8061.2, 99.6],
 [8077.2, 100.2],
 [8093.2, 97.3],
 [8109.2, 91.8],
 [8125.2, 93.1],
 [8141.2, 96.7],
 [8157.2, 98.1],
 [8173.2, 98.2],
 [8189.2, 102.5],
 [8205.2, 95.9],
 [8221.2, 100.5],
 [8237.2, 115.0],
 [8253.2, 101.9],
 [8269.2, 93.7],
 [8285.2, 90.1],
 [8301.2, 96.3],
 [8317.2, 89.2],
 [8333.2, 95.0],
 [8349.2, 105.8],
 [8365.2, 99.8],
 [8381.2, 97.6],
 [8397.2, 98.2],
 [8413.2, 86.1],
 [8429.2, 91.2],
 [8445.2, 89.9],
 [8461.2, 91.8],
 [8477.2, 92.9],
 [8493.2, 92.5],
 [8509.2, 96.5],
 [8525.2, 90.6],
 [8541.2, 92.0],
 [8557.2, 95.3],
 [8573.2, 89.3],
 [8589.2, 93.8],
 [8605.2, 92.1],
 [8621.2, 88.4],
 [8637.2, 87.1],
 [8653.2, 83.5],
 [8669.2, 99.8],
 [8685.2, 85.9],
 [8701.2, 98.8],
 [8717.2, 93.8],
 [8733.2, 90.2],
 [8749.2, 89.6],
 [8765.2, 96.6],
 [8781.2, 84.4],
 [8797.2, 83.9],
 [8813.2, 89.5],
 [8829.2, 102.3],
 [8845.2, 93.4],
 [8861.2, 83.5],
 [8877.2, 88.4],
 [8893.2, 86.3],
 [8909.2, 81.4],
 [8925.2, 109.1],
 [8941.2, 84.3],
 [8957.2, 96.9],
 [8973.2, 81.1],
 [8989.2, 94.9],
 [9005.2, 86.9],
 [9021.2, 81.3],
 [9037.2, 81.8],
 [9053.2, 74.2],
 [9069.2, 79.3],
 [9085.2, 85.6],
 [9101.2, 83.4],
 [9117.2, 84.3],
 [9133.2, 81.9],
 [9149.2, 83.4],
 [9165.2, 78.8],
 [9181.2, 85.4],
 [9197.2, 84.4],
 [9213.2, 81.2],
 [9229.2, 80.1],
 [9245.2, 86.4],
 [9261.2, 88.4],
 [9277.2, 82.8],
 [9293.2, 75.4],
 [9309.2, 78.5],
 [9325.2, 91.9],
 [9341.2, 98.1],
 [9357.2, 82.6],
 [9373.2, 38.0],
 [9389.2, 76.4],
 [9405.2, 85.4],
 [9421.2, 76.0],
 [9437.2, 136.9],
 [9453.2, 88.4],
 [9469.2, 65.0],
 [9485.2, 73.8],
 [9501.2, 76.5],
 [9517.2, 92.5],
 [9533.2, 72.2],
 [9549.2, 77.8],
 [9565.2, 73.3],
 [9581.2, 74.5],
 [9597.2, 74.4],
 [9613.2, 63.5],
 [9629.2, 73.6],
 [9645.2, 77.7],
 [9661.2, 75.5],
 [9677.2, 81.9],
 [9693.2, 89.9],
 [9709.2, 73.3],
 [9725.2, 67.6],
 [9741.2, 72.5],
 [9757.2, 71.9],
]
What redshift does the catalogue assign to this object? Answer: 0.12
